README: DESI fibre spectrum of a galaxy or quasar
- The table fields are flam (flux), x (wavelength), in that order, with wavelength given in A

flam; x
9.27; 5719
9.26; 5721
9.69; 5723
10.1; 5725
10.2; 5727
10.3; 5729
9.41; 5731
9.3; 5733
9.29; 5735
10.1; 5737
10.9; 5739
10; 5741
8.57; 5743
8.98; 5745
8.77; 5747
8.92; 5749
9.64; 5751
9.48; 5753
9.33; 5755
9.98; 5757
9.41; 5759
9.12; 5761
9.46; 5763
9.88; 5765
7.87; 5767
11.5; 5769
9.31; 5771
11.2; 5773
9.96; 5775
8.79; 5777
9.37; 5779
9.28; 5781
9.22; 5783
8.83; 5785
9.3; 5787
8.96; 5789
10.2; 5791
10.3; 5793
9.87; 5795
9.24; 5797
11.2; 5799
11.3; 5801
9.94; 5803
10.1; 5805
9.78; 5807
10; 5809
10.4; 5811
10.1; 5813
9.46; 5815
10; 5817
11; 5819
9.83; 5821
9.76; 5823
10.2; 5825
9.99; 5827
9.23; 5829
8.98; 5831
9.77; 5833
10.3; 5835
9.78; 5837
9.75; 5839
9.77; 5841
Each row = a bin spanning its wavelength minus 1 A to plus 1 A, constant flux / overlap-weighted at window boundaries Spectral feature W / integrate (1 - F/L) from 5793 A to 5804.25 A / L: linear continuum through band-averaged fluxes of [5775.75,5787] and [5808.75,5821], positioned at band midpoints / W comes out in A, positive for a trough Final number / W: -0.8 A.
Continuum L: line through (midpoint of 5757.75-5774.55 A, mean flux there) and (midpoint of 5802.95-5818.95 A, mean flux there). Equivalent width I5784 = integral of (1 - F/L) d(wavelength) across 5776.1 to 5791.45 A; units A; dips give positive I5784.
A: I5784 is 1.0 A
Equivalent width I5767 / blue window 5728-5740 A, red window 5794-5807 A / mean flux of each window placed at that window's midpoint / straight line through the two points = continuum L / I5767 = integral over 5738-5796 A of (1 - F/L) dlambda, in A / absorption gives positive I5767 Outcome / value 3.04 A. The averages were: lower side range 9.88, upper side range 10.2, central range 9.53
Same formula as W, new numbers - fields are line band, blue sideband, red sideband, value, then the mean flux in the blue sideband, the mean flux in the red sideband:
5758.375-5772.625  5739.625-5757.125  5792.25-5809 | 0.0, 9.3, 10.2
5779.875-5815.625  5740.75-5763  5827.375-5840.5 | -1.4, 9.27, 9.66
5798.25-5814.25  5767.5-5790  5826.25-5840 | -1.2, 9.57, 9.68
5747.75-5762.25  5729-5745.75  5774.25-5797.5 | 0.2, 9.62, 9.44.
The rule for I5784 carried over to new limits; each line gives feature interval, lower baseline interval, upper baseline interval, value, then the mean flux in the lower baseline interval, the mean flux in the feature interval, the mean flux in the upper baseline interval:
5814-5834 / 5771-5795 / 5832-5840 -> 0.0 A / 9.58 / 9.82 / 9.9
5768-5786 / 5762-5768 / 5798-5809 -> -0.5 A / 9.07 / 9.72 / 10.4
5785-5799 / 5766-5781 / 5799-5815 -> 0.4 A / 9.69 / 9.7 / 10.2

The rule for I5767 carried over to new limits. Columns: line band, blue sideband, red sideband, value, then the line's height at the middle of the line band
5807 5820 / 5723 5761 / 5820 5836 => -0.5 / 9.73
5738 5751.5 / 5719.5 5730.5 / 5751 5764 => 0.3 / 9.63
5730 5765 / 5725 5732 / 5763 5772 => 1.2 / 9.81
